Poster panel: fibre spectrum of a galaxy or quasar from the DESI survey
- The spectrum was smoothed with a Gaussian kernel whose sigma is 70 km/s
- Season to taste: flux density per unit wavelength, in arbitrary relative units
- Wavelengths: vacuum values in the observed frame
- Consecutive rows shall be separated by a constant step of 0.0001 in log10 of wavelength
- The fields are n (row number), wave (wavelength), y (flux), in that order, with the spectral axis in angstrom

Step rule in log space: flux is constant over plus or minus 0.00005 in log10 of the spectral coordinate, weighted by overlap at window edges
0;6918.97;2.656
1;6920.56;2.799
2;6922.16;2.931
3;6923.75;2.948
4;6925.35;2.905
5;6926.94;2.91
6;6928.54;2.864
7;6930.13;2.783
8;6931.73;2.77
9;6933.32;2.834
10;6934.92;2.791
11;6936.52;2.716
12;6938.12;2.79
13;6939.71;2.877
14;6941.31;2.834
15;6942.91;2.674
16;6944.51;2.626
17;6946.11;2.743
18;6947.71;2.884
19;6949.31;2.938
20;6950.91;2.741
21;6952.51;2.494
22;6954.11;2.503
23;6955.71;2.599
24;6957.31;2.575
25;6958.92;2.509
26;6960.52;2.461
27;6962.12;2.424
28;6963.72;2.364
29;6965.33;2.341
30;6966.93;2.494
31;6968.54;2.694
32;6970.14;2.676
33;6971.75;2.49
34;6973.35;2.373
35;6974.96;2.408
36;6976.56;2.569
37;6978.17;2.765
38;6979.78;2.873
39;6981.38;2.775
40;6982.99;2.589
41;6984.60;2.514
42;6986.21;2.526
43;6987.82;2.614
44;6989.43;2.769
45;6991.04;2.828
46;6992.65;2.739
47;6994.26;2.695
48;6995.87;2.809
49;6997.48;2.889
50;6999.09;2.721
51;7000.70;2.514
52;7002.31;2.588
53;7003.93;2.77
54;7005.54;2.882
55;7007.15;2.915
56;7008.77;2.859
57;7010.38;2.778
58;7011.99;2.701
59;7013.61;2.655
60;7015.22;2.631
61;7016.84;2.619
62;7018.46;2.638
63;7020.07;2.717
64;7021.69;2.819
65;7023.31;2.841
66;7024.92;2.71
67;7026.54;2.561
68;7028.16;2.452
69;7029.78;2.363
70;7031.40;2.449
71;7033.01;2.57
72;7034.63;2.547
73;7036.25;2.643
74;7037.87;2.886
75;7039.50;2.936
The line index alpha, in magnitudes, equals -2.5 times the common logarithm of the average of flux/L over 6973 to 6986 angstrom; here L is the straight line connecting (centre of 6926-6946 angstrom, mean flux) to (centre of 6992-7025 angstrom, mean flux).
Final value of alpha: 0.06 mag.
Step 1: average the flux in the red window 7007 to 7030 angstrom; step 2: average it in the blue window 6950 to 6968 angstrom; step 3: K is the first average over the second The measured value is 1.07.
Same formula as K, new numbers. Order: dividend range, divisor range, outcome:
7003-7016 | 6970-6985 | 1.07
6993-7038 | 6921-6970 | 0.99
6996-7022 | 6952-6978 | 1.09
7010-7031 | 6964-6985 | 1.03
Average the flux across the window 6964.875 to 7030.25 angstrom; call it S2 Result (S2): 2.67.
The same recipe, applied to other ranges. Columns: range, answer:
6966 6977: 2.53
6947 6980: 2.57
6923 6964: 2.72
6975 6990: 2.65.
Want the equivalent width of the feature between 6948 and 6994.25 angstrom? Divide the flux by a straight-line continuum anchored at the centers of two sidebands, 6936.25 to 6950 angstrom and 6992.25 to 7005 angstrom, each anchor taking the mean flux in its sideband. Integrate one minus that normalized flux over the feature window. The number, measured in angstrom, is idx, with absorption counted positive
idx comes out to 2.58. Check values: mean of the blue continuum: 2.79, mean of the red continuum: 2.72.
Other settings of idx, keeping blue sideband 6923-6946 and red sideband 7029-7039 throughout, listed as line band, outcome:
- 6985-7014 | -0.8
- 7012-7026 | -0.4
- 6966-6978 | 0.8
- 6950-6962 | 0.9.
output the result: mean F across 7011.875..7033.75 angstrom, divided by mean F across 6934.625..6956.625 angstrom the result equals 0.96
